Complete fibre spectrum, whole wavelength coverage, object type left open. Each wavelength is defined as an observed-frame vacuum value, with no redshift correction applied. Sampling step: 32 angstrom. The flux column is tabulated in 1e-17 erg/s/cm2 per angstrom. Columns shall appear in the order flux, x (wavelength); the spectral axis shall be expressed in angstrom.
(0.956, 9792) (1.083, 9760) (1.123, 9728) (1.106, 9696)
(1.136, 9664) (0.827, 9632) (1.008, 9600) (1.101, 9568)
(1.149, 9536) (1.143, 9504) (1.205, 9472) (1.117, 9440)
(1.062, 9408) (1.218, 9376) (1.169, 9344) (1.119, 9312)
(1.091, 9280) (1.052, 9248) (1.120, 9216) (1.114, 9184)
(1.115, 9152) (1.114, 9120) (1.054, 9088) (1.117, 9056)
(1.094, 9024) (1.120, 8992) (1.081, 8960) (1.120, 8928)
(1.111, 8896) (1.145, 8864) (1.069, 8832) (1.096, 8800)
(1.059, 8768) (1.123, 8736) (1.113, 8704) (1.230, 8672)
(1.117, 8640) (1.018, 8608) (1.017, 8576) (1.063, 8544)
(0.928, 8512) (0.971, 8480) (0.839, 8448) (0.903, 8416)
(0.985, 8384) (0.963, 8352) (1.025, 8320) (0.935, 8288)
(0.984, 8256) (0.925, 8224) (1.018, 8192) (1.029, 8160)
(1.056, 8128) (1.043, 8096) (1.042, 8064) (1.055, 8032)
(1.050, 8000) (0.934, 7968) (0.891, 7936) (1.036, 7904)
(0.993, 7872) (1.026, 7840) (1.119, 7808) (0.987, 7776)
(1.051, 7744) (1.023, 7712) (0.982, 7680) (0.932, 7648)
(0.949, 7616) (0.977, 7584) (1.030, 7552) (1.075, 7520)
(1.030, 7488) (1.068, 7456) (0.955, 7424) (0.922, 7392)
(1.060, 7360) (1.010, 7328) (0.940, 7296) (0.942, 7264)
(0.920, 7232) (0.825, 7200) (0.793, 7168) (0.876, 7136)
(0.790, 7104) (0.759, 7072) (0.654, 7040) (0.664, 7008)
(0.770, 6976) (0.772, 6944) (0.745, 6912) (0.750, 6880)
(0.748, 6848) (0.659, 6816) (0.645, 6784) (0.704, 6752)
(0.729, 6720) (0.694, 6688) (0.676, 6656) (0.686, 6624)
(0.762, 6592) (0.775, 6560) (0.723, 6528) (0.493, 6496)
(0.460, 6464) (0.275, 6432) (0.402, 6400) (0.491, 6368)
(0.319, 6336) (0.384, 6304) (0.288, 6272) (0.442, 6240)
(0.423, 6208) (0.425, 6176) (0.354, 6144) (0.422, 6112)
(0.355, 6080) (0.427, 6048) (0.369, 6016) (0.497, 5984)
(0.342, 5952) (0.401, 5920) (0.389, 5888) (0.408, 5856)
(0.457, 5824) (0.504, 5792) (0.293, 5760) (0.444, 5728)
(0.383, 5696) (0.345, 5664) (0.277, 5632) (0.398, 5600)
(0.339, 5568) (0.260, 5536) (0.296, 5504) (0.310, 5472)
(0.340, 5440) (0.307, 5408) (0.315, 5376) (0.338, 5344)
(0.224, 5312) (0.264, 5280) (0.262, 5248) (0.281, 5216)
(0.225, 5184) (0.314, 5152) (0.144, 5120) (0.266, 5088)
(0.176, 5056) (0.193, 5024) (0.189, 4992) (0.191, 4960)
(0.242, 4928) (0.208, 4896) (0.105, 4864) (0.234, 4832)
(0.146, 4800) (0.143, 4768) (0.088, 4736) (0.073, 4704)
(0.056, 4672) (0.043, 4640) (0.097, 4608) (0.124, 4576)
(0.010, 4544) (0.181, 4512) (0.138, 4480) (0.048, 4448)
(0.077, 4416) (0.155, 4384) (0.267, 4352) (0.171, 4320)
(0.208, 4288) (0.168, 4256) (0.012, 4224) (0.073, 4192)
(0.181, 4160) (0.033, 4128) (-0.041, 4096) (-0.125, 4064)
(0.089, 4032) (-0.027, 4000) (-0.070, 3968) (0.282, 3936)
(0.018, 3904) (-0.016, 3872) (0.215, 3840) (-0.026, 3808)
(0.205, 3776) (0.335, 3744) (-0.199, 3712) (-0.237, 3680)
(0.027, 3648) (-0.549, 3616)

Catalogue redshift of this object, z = 0.63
